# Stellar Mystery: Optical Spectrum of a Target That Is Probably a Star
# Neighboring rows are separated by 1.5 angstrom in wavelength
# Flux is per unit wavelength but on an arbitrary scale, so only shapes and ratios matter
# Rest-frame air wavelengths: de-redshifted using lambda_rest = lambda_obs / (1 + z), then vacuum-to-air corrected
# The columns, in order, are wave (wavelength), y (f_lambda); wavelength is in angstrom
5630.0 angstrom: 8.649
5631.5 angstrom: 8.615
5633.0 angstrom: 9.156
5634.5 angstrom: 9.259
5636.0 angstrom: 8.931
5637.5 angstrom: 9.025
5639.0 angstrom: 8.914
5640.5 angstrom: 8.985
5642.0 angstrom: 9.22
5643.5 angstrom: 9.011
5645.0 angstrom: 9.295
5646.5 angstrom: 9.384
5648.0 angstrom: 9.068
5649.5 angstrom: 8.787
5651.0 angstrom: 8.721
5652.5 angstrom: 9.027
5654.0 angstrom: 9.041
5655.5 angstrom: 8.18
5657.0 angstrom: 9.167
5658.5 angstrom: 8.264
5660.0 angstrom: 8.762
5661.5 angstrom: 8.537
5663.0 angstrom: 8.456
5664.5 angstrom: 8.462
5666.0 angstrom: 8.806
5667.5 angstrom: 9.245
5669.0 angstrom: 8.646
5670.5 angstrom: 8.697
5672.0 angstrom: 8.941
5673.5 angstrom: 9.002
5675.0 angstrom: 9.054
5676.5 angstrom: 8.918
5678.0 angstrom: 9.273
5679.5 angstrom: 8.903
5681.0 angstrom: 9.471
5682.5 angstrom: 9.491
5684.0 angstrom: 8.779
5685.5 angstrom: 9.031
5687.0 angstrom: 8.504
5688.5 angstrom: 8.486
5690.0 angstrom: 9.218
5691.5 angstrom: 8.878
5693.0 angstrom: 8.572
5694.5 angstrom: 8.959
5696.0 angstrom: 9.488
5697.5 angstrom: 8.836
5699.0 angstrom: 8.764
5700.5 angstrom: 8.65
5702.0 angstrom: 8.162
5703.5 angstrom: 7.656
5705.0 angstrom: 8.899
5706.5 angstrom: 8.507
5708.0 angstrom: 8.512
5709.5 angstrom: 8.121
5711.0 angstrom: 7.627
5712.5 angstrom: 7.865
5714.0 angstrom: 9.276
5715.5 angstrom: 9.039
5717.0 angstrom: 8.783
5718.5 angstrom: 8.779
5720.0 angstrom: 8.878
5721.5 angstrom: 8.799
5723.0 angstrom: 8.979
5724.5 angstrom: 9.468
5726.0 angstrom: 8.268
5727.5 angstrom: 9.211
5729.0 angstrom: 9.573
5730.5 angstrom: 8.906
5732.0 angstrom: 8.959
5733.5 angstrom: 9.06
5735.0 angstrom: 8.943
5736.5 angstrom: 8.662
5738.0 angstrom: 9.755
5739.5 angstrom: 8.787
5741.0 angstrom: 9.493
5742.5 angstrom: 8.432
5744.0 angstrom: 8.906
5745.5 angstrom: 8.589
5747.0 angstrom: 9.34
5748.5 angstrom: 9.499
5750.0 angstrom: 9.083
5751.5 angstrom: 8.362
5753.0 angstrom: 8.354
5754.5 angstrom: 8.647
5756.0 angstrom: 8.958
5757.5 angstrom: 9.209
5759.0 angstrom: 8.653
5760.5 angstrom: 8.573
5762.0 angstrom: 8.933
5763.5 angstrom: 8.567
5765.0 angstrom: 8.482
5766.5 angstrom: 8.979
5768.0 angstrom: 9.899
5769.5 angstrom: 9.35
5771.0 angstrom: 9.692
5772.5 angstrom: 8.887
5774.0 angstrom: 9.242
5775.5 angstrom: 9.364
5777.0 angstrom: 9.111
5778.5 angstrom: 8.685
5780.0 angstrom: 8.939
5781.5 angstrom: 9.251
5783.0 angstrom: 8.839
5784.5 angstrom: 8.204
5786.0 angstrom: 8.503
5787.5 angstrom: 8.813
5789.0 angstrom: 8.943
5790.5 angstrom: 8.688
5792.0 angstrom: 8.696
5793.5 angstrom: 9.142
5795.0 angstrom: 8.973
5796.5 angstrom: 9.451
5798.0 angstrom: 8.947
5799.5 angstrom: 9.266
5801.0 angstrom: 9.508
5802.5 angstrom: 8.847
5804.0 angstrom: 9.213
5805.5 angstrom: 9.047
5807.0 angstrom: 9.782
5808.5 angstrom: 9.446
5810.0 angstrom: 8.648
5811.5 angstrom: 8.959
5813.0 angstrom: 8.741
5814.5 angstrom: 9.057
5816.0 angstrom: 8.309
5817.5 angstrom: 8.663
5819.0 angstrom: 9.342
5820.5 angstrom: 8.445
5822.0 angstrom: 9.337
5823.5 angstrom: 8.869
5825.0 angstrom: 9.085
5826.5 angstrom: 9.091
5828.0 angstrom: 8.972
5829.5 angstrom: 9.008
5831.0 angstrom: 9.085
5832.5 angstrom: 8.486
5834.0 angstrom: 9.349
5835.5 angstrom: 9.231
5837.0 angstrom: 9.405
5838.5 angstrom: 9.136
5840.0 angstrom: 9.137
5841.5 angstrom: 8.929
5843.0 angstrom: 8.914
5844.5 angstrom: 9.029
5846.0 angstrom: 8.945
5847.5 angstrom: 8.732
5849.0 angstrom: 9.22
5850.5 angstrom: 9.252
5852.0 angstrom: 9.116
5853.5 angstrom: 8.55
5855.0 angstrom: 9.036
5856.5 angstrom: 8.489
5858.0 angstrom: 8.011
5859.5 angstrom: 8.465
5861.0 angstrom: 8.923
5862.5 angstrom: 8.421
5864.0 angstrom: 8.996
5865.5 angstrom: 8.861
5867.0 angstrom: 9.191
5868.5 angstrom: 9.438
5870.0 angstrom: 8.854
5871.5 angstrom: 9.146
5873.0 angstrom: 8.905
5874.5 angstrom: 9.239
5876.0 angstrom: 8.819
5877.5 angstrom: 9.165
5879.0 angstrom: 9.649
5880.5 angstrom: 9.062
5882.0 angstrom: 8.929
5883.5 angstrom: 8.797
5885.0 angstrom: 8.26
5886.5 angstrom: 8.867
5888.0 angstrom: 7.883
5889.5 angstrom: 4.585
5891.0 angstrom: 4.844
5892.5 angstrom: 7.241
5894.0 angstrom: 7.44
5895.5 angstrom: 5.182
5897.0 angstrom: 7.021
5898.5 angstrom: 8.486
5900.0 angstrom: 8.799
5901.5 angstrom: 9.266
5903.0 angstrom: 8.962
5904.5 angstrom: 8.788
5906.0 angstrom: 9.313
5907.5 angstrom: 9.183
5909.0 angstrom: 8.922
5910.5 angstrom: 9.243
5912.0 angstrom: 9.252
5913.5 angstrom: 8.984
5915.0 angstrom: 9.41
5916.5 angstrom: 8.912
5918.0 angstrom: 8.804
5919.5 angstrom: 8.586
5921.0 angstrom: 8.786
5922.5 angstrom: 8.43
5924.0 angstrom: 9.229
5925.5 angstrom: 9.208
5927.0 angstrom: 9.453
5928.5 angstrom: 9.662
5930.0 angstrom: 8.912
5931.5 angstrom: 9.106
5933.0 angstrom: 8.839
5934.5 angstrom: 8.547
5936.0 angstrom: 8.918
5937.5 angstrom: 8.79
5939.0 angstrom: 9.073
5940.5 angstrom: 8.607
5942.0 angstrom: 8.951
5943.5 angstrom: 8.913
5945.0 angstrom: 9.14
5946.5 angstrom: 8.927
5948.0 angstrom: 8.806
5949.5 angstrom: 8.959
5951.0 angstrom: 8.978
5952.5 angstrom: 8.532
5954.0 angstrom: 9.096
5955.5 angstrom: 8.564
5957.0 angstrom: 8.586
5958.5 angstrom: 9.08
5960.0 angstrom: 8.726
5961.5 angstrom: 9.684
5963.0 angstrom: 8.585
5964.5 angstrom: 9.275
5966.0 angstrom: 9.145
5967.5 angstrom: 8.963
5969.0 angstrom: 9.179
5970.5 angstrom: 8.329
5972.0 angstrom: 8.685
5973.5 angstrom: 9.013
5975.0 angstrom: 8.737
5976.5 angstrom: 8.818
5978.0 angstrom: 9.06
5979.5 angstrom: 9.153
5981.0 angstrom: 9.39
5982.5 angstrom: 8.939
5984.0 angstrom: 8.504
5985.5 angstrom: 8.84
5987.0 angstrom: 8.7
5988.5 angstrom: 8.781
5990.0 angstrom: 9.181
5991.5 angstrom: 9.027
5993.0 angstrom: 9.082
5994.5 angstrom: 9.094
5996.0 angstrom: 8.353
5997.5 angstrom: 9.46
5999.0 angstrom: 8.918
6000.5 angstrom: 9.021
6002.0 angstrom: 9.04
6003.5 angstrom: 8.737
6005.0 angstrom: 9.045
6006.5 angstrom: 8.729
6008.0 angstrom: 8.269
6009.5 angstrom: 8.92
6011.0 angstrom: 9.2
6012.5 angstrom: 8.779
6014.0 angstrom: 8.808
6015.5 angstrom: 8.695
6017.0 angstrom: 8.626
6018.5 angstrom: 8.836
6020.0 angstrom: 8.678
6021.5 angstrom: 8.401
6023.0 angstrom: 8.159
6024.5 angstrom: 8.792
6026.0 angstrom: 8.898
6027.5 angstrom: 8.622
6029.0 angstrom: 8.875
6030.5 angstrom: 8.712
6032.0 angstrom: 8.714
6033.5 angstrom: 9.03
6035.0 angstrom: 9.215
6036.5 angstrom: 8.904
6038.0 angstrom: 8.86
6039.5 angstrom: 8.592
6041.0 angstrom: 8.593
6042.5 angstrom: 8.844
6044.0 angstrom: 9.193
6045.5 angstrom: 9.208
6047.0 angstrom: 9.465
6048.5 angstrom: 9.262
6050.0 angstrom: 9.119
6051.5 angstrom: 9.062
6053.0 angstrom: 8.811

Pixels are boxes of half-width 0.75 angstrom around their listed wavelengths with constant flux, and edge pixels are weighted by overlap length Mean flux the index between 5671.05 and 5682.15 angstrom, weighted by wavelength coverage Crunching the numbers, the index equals 9.09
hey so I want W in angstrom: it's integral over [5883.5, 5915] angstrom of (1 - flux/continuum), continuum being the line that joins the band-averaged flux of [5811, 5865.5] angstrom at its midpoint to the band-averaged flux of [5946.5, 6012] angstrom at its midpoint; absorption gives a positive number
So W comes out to 2.94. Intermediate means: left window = 8.91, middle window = 8.08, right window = 8.91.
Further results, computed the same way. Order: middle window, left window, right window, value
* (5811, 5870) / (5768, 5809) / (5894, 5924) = -0.3 angstrom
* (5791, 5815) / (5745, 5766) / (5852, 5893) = -1.2 angstrom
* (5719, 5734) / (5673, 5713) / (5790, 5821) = -0.3 angstrom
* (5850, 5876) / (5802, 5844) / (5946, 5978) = 0.3 angstrom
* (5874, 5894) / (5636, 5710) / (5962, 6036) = 1.8 angstrom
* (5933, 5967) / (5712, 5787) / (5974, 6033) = -0.2 angstrom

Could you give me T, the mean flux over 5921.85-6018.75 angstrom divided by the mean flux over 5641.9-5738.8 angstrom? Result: 1.01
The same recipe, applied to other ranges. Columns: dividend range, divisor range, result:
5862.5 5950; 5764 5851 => 0.96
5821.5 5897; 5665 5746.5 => 0.97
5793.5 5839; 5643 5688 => 1.02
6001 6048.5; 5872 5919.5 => 1.05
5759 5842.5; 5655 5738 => 1.02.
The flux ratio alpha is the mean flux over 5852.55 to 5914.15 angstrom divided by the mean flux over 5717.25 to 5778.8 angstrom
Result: 0.9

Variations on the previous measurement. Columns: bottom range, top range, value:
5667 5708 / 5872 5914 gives 0.94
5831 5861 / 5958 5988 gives 1.00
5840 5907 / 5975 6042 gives 1.04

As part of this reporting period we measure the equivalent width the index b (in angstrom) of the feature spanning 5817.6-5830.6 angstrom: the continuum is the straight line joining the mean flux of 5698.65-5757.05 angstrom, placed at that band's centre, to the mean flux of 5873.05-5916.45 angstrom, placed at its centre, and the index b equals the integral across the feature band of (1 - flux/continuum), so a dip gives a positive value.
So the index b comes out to -0.7 angstrom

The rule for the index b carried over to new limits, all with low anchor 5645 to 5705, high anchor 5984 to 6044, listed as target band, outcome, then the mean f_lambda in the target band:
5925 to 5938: -0.3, 9.05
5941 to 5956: -0.1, 8.89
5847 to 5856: -0.2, 8.98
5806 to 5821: -0.2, 8.95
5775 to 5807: -0.6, 8.99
